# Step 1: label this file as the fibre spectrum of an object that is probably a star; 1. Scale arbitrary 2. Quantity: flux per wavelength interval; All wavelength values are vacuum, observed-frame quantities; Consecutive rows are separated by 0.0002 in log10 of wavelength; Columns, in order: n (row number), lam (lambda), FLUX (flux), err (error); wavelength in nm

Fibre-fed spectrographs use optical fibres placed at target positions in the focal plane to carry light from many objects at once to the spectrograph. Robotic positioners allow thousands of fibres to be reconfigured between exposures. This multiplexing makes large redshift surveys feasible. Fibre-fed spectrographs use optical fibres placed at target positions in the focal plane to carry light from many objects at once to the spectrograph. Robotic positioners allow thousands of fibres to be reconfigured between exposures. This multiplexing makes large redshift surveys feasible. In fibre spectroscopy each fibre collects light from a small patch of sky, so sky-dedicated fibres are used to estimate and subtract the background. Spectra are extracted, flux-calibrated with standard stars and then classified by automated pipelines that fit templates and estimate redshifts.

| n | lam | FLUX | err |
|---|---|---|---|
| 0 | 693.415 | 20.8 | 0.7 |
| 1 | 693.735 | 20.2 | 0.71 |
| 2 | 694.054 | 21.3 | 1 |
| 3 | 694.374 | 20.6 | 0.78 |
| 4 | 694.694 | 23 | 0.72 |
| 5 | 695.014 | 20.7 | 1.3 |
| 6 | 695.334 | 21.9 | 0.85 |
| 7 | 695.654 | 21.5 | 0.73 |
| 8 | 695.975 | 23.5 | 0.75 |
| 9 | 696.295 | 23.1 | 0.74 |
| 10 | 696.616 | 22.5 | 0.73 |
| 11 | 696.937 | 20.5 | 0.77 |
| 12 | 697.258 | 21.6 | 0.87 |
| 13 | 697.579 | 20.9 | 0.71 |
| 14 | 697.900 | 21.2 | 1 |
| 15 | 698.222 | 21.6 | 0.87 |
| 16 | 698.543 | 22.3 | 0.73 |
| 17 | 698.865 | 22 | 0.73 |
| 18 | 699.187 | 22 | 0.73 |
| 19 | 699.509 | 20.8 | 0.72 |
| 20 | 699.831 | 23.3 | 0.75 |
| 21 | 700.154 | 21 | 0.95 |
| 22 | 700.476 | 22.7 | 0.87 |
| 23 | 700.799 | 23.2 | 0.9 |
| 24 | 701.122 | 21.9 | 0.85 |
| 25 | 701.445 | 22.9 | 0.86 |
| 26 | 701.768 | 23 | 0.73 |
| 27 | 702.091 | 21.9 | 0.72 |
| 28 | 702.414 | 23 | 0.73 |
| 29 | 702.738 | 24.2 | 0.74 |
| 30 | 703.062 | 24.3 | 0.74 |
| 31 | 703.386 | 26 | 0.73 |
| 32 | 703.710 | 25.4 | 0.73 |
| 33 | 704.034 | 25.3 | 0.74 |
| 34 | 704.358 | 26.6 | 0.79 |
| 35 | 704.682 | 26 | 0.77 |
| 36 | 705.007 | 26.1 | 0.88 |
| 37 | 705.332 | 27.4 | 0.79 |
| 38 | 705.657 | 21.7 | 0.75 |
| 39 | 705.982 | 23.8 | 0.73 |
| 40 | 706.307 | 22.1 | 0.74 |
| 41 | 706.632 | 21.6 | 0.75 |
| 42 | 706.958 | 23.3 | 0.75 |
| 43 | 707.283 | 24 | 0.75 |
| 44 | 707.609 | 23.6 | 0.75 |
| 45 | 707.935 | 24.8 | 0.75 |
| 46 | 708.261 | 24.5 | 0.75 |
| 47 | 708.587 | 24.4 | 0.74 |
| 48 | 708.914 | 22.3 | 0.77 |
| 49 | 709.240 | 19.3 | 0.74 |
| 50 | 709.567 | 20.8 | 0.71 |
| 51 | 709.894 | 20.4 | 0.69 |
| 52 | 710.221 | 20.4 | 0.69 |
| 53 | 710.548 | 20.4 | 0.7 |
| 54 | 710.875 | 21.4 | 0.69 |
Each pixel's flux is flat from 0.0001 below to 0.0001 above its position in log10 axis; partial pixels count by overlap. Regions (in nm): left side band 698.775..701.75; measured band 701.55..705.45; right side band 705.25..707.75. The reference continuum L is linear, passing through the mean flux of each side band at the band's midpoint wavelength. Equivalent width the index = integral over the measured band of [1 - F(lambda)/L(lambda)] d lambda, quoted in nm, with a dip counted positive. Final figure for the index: -0.35 nm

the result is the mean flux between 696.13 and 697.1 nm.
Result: 22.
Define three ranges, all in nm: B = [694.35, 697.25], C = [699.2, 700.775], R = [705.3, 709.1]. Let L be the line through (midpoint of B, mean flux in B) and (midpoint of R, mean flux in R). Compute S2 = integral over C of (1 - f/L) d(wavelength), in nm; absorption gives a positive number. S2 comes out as 0.03 nm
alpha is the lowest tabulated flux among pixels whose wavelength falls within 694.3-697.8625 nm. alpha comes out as 20.5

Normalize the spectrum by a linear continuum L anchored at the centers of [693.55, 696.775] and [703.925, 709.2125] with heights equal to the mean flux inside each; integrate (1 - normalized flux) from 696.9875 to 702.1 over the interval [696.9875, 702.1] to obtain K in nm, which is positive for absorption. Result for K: 0.16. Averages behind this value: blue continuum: 21.8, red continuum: 24.1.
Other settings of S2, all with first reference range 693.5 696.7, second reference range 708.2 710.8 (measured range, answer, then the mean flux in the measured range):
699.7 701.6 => -0.07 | 22.5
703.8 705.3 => -0.32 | 26.1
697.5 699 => 0.01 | 21.6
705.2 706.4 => -0.12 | 23.8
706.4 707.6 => -0.08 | 23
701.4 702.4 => -0.05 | 22.6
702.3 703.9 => -0.23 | 24.6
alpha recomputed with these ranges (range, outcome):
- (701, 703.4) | 21.9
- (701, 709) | 21.6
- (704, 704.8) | 25.3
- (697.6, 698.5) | 21.2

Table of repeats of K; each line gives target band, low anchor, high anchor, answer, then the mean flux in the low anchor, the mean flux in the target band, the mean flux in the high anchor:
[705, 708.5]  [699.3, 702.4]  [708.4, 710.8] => -0.37 nm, 22.3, 23.8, 21.2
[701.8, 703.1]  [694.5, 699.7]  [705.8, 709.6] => -0.05 nm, 21.8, 23.2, 22.9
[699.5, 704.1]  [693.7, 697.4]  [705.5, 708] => -0.17 nm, 21.8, 23.3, 23.1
